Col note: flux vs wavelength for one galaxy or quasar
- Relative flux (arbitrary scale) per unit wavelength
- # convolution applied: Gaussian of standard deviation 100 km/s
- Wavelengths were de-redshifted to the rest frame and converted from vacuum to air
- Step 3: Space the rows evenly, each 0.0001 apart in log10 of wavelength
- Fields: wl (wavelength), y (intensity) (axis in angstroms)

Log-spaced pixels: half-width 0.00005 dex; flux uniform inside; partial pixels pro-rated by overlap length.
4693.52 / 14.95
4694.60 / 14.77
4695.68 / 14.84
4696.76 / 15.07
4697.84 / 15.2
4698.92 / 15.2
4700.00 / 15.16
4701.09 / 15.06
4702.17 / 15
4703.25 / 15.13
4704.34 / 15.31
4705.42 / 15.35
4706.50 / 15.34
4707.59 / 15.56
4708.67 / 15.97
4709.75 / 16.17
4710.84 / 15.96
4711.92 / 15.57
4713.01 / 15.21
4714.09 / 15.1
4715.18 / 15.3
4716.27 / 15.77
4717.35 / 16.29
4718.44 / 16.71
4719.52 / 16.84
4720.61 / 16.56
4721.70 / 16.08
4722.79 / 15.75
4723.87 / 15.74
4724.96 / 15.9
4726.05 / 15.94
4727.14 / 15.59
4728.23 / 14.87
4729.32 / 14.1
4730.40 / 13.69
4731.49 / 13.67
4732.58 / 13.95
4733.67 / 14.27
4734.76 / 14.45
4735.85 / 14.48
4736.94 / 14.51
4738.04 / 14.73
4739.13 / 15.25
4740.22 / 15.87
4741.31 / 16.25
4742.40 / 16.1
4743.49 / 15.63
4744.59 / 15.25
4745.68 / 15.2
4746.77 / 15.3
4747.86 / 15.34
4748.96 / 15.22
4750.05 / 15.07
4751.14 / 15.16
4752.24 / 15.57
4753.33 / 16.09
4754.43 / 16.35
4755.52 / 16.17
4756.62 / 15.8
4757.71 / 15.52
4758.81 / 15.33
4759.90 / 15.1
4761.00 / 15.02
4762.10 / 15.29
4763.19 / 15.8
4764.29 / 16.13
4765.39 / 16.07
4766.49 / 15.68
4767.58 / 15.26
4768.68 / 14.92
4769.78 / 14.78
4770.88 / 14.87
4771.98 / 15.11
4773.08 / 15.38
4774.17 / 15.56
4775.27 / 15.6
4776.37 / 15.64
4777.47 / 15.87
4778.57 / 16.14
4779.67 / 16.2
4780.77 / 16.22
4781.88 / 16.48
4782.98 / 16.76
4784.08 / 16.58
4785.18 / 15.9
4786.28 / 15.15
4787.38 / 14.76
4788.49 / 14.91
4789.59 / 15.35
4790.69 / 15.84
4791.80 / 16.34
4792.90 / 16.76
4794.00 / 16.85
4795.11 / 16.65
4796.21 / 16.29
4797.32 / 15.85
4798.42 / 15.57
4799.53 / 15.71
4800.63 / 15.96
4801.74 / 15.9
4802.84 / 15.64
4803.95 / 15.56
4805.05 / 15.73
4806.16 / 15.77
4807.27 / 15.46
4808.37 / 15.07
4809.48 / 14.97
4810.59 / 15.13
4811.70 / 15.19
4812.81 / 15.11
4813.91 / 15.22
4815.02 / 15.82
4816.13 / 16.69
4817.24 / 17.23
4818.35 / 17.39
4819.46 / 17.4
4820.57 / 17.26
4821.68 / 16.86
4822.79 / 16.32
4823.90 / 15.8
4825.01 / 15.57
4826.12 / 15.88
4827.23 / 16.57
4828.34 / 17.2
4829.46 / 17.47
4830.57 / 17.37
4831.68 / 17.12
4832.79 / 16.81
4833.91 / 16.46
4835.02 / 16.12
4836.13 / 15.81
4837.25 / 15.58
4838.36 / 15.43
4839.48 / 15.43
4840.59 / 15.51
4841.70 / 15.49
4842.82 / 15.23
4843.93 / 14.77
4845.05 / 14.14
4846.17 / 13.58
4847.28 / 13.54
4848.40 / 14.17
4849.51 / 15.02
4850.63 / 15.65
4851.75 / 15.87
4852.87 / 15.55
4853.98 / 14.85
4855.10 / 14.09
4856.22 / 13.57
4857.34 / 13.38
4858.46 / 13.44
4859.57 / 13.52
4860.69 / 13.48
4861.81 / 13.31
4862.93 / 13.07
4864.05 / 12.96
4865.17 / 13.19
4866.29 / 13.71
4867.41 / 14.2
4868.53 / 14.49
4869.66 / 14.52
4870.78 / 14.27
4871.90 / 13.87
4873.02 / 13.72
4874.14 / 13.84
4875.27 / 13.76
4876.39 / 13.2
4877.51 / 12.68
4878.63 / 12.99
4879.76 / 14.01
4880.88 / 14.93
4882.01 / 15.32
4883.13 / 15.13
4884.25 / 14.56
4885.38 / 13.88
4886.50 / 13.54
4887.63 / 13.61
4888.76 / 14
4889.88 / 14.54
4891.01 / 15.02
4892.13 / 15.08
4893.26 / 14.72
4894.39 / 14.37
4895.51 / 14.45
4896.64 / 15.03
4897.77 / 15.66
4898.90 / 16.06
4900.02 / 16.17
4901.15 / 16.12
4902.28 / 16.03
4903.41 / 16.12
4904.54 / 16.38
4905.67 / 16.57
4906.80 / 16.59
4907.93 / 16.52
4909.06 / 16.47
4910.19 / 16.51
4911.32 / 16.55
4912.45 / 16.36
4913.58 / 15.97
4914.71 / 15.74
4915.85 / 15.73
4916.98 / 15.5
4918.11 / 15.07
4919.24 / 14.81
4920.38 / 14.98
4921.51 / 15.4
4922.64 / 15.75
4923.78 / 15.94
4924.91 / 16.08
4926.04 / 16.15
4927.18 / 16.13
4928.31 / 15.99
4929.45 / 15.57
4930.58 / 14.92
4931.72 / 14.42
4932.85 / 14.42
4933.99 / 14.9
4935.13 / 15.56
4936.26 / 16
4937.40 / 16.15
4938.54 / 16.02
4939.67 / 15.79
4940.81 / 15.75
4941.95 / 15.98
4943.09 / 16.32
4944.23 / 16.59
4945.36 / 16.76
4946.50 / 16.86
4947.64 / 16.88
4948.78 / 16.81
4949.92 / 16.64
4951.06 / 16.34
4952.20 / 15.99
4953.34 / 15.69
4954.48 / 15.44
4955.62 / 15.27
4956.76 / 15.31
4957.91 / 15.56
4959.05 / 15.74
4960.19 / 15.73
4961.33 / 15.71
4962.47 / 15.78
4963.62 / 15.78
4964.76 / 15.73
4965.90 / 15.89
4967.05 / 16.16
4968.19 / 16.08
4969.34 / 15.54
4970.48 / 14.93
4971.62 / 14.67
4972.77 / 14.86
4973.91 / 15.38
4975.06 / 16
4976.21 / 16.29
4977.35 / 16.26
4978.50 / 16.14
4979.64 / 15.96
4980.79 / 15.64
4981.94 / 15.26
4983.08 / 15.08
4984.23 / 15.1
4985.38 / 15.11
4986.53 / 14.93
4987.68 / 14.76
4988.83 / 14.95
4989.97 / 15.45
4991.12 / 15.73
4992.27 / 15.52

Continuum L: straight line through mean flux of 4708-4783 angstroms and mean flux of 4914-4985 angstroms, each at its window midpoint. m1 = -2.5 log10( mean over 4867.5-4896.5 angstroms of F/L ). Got 0.106 mag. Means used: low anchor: 15.5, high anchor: 15.7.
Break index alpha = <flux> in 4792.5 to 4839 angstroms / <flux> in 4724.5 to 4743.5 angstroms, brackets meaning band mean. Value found 1.1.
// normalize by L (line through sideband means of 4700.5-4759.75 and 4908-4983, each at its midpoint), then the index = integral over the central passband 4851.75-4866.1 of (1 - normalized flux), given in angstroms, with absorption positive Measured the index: 1.7 angstroms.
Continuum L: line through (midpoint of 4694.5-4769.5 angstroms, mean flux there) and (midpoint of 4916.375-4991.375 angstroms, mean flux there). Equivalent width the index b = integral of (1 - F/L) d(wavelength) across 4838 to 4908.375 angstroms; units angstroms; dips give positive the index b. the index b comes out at 4.5 angstroms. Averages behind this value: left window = 15.4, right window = 15.7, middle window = 14.6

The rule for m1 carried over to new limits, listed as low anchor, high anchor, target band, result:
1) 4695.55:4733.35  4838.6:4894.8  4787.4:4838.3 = -0.10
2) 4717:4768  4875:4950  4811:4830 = -0.07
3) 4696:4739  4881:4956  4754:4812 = -0.02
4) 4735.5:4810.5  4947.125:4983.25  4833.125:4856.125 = 0.04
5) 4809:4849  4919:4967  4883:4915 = 0.03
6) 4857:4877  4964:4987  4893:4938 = -0.09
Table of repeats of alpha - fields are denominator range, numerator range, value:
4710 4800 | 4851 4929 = 0.96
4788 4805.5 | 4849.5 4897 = 0.89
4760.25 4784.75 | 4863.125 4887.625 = 0.89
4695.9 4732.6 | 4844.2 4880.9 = 0.90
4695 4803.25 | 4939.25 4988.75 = 1.02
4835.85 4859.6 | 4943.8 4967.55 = 1.09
